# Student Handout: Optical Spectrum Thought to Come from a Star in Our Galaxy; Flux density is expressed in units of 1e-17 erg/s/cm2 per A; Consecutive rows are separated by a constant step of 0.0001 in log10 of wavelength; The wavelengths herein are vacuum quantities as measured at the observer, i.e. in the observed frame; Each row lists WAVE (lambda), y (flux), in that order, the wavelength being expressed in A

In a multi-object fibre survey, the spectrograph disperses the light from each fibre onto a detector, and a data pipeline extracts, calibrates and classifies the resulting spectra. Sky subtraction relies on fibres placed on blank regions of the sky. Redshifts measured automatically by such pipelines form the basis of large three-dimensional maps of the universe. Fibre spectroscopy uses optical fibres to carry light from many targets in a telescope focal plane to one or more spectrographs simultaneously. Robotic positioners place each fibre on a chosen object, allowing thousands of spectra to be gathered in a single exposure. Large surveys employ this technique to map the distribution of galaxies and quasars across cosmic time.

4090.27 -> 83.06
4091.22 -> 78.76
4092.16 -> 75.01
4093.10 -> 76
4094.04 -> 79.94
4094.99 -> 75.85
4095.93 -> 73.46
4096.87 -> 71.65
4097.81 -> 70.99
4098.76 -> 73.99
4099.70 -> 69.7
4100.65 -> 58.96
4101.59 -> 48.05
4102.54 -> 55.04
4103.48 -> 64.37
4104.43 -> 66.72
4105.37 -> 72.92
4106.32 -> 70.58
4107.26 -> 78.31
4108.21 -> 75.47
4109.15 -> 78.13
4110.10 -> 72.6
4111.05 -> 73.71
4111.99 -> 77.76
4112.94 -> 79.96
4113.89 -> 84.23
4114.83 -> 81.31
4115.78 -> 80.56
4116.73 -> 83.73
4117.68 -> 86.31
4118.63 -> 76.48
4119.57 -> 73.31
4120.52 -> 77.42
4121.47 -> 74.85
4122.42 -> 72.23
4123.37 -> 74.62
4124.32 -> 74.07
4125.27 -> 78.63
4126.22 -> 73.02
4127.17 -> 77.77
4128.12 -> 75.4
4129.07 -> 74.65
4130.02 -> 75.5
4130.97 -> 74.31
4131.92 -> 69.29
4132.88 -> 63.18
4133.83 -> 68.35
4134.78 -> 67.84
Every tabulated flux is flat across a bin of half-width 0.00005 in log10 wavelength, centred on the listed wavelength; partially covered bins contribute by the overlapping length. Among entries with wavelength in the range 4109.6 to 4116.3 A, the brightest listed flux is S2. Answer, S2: 84.23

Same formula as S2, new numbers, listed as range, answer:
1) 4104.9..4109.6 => 78.31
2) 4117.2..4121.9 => 86.31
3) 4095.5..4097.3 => 73.46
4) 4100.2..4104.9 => 66.72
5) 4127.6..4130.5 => 75.5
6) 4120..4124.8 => 77.42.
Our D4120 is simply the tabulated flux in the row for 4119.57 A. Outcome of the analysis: 73.31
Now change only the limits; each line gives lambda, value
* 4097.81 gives 70.99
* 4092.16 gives 75.01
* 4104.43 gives 66.72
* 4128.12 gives 75.4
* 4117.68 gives 86.31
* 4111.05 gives 73.71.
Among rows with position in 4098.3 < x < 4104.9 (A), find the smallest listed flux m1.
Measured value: 48.05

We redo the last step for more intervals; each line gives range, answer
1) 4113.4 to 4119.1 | 76.48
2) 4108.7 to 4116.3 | 72.6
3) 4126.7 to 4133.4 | 63.18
